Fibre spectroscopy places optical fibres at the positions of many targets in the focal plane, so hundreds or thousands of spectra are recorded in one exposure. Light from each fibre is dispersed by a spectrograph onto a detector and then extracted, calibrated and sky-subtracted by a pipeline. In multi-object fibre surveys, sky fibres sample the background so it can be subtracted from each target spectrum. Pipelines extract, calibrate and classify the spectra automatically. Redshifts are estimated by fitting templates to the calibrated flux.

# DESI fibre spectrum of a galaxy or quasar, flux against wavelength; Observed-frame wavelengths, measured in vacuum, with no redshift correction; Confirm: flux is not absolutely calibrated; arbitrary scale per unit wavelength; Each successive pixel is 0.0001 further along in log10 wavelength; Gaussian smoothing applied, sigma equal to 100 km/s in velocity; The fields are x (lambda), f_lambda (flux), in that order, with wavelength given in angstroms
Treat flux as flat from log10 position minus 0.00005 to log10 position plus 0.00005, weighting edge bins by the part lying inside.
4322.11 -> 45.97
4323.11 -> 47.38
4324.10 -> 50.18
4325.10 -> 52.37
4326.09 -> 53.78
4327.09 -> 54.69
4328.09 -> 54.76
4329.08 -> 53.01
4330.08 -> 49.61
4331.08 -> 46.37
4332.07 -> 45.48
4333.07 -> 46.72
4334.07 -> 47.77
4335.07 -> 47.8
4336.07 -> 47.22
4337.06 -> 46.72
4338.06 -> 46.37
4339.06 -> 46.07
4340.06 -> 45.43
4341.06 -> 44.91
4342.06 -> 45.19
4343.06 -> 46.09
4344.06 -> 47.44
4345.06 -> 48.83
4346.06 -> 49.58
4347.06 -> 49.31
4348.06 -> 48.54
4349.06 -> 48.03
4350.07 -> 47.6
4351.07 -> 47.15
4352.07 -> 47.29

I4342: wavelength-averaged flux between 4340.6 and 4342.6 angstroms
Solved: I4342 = 45.1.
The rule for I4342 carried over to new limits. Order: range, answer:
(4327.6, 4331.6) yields 51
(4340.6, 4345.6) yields 46.5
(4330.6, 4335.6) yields 46.8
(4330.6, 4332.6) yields 46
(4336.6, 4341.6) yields 45.9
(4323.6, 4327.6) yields 52.7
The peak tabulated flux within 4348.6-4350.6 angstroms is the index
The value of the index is 48.03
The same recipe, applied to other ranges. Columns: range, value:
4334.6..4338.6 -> 47.8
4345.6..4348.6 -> 49.58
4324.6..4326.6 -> 53.78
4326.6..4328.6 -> 54.76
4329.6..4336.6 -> 49.61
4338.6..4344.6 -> 47.44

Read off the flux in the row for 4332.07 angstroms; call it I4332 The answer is 45.48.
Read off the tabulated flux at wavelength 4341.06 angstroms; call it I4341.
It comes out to 44.91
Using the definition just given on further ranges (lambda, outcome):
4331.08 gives 46.37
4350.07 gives 47.6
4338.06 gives 46.37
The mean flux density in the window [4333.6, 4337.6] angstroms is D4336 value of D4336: 47.4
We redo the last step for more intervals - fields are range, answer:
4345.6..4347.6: 49.5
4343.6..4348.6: 48.8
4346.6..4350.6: 48.3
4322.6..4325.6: 50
